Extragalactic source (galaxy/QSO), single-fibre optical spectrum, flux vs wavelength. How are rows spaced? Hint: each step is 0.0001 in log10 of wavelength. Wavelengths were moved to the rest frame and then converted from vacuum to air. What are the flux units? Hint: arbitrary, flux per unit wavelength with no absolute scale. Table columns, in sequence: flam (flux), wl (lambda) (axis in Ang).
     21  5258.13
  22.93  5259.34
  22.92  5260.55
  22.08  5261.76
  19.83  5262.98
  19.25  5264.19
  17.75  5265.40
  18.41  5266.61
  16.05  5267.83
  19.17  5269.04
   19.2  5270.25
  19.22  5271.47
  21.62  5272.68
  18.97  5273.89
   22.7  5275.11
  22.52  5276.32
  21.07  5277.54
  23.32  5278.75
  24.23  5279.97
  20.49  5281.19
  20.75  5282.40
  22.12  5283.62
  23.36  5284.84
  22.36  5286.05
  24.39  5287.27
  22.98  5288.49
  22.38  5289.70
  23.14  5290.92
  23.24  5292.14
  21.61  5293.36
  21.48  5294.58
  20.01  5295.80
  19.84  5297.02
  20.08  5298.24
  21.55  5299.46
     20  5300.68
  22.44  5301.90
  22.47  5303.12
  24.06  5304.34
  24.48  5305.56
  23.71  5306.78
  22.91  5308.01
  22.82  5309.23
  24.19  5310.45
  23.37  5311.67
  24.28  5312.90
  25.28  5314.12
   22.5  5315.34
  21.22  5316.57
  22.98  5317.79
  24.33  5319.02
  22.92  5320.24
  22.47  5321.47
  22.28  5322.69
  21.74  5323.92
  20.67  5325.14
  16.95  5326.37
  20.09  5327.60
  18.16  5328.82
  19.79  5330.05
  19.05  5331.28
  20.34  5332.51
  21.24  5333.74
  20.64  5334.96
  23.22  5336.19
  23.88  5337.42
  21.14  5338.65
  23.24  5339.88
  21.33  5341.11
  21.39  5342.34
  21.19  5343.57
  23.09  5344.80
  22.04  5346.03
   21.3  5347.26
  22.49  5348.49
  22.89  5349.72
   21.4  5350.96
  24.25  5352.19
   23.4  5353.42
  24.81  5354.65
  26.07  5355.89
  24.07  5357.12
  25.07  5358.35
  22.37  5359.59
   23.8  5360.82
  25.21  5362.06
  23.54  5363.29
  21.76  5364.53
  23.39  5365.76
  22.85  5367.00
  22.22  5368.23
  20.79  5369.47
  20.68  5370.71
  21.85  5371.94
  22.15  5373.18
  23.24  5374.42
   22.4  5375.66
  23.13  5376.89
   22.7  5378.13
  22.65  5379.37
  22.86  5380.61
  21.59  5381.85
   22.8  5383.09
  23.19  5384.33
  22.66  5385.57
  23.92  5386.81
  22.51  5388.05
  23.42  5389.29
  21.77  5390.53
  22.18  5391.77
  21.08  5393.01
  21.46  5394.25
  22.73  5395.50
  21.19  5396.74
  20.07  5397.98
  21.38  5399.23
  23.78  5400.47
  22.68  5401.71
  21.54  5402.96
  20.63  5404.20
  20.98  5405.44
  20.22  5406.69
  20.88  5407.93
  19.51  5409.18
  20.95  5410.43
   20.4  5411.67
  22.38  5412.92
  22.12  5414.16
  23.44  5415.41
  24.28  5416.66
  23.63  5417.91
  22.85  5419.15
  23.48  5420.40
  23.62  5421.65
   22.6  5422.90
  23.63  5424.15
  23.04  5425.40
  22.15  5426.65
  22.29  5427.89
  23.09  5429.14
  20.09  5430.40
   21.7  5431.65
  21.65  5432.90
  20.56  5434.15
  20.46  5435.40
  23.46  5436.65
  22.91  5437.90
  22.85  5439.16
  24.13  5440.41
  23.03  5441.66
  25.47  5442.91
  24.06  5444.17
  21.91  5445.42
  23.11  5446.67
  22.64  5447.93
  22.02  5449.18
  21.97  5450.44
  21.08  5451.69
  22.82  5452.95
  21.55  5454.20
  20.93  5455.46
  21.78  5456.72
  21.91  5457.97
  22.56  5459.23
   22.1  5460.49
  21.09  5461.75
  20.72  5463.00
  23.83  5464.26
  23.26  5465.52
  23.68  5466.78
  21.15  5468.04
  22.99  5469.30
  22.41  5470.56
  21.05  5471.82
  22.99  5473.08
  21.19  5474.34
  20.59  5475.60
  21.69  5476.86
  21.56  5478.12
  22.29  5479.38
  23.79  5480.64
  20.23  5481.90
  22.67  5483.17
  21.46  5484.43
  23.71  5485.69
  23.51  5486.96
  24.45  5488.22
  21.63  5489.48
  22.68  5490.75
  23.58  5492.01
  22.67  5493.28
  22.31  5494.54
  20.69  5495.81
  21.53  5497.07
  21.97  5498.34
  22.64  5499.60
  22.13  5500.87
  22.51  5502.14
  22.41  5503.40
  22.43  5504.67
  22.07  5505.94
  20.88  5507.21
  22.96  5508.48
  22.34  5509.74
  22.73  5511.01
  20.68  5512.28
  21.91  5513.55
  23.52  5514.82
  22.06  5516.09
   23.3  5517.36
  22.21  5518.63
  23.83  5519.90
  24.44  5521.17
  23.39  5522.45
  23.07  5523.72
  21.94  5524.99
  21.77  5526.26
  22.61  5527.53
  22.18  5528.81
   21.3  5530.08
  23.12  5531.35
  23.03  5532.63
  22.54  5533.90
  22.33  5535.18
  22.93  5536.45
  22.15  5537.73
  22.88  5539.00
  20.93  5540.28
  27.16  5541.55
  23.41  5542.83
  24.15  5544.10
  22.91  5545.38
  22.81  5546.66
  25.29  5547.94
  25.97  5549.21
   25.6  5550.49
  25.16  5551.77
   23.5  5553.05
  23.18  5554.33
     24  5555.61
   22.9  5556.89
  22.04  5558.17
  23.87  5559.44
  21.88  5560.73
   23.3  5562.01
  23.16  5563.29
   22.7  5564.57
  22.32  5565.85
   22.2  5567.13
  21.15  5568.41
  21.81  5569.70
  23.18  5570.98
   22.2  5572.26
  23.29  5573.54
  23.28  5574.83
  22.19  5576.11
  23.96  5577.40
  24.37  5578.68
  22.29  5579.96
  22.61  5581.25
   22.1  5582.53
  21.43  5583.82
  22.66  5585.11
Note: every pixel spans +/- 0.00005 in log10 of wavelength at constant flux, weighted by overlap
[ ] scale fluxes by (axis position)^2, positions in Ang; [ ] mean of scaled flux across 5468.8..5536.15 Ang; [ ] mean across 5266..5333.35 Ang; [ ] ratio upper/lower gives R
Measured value 1.11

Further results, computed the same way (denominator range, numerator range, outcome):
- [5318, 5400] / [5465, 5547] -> 1.07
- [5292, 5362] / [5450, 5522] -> 1.06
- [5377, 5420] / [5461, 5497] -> 1.04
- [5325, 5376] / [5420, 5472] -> 1.05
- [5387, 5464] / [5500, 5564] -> 1.08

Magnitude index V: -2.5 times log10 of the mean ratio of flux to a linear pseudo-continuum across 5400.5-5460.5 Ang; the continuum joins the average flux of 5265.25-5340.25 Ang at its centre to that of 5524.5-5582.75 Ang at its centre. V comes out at 0.01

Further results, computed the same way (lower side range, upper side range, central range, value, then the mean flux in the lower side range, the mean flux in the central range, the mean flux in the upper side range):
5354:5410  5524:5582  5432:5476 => 0.02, 22.4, 22.3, 23.1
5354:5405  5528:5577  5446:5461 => 0.04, 22.6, 22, 23.1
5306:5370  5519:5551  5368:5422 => 0.03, 22.4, 22.1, 23.3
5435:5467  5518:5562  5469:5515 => 0.03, 22.5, 22.2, 23.2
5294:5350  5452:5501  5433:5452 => -0.03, 21.9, 22.7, 22.2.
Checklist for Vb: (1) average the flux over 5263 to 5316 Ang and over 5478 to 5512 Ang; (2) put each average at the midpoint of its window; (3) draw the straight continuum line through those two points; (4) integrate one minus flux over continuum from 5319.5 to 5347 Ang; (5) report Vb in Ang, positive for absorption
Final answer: 0.8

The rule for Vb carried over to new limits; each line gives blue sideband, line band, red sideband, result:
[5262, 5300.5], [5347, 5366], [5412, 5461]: -1.5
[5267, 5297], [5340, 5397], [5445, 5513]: -2.4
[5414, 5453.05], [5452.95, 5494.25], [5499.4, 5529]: 0.6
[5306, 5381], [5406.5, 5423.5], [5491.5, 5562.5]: 0.3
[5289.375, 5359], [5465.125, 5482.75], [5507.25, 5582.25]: 0.5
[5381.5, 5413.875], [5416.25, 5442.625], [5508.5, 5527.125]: -0.8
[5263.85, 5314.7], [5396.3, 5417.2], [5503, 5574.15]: 0.7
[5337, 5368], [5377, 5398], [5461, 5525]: 0.5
